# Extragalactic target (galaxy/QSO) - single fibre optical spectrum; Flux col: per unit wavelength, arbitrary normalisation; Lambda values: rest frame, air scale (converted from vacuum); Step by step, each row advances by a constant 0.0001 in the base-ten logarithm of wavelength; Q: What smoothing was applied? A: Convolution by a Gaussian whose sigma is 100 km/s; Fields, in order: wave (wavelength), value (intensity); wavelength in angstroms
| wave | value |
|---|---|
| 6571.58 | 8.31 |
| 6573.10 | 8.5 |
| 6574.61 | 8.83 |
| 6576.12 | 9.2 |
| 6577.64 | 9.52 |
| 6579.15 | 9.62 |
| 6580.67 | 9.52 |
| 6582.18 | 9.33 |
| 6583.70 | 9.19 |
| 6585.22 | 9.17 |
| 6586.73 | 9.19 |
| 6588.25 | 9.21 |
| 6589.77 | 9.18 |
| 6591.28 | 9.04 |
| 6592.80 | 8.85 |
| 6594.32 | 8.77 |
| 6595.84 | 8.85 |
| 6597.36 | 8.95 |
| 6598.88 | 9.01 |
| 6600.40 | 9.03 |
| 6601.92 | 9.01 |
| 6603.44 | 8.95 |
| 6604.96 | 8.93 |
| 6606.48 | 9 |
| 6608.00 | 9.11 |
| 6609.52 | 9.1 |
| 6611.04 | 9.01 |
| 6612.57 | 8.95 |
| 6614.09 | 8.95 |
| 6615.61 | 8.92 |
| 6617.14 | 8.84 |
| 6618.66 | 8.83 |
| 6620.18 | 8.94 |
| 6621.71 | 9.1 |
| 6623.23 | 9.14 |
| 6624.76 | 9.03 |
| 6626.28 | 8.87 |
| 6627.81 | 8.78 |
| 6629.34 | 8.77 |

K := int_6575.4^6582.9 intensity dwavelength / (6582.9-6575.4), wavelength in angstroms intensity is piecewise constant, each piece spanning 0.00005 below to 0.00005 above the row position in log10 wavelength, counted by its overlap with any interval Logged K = 9.44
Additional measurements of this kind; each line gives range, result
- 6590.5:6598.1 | 8.89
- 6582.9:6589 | 9.18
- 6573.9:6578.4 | 9.19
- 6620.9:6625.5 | 9.08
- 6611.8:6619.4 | 8.89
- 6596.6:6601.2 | 8.99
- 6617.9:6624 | 9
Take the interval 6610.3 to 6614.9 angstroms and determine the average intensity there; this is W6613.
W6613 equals 8.97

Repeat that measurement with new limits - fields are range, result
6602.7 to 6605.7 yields 8.94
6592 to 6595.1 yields 8.8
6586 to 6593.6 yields 9.09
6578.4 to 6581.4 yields 9.55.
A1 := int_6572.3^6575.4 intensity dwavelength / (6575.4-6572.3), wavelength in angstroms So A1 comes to 8.67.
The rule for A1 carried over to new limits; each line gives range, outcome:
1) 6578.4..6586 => 9.36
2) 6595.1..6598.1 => 8.9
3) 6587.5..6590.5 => 9.19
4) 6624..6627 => 8.97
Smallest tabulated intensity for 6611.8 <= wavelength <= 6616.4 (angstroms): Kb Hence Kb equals 8.92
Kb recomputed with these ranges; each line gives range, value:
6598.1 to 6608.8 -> 8.93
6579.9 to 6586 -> 9.17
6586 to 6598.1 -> 8.77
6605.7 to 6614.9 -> 8.95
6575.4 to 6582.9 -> 9.2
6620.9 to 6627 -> 8.87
